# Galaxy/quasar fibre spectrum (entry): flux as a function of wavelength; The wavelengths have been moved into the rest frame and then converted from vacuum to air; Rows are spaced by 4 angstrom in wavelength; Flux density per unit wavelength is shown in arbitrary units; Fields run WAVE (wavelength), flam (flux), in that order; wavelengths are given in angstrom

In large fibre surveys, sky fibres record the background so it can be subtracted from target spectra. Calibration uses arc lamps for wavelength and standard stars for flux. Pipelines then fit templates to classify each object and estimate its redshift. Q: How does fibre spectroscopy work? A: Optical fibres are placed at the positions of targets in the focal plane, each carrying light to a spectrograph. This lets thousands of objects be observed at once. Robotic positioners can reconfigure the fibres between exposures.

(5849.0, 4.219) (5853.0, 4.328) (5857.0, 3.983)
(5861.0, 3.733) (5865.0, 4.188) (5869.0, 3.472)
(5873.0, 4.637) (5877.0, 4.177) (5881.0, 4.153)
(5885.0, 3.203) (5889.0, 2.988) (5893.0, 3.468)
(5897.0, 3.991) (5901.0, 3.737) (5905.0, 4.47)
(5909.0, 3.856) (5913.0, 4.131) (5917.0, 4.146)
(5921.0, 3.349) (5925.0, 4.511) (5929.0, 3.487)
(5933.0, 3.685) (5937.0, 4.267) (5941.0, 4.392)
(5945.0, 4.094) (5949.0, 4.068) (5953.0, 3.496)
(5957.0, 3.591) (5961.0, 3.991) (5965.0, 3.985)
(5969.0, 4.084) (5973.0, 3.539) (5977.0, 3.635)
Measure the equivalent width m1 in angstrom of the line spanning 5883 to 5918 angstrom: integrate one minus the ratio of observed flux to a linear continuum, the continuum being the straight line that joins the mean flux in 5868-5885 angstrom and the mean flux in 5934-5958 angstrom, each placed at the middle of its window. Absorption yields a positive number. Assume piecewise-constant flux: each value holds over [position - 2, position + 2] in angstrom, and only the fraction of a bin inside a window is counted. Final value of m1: 2.2 angstrom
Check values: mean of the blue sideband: 4.04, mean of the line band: 3.77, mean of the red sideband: 3.99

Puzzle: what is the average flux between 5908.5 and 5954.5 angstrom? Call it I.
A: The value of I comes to 3.97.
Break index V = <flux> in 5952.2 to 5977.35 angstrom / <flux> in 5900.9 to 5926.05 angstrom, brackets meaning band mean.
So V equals 0.9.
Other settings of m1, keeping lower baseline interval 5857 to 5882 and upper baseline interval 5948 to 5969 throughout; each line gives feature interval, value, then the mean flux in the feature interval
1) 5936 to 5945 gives -0.93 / 4.28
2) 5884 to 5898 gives 2.14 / 3.39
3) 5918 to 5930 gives 0.26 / 3.84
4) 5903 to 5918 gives -0.75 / 4.15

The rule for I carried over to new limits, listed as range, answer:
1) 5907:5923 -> 3.87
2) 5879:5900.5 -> 3.57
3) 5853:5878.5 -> 4.05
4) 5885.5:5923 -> 3.77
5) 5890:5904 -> 3.73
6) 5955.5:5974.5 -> 3.85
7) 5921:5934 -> 3.83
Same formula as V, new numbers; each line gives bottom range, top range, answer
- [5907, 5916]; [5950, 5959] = 0.90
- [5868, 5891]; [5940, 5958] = 1.04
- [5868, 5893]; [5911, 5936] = 1.04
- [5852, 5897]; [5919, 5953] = 1.03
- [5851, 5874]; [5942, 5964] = 0.96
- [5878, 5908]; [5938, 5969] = 1.06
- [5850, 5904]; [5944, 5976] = 0.99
